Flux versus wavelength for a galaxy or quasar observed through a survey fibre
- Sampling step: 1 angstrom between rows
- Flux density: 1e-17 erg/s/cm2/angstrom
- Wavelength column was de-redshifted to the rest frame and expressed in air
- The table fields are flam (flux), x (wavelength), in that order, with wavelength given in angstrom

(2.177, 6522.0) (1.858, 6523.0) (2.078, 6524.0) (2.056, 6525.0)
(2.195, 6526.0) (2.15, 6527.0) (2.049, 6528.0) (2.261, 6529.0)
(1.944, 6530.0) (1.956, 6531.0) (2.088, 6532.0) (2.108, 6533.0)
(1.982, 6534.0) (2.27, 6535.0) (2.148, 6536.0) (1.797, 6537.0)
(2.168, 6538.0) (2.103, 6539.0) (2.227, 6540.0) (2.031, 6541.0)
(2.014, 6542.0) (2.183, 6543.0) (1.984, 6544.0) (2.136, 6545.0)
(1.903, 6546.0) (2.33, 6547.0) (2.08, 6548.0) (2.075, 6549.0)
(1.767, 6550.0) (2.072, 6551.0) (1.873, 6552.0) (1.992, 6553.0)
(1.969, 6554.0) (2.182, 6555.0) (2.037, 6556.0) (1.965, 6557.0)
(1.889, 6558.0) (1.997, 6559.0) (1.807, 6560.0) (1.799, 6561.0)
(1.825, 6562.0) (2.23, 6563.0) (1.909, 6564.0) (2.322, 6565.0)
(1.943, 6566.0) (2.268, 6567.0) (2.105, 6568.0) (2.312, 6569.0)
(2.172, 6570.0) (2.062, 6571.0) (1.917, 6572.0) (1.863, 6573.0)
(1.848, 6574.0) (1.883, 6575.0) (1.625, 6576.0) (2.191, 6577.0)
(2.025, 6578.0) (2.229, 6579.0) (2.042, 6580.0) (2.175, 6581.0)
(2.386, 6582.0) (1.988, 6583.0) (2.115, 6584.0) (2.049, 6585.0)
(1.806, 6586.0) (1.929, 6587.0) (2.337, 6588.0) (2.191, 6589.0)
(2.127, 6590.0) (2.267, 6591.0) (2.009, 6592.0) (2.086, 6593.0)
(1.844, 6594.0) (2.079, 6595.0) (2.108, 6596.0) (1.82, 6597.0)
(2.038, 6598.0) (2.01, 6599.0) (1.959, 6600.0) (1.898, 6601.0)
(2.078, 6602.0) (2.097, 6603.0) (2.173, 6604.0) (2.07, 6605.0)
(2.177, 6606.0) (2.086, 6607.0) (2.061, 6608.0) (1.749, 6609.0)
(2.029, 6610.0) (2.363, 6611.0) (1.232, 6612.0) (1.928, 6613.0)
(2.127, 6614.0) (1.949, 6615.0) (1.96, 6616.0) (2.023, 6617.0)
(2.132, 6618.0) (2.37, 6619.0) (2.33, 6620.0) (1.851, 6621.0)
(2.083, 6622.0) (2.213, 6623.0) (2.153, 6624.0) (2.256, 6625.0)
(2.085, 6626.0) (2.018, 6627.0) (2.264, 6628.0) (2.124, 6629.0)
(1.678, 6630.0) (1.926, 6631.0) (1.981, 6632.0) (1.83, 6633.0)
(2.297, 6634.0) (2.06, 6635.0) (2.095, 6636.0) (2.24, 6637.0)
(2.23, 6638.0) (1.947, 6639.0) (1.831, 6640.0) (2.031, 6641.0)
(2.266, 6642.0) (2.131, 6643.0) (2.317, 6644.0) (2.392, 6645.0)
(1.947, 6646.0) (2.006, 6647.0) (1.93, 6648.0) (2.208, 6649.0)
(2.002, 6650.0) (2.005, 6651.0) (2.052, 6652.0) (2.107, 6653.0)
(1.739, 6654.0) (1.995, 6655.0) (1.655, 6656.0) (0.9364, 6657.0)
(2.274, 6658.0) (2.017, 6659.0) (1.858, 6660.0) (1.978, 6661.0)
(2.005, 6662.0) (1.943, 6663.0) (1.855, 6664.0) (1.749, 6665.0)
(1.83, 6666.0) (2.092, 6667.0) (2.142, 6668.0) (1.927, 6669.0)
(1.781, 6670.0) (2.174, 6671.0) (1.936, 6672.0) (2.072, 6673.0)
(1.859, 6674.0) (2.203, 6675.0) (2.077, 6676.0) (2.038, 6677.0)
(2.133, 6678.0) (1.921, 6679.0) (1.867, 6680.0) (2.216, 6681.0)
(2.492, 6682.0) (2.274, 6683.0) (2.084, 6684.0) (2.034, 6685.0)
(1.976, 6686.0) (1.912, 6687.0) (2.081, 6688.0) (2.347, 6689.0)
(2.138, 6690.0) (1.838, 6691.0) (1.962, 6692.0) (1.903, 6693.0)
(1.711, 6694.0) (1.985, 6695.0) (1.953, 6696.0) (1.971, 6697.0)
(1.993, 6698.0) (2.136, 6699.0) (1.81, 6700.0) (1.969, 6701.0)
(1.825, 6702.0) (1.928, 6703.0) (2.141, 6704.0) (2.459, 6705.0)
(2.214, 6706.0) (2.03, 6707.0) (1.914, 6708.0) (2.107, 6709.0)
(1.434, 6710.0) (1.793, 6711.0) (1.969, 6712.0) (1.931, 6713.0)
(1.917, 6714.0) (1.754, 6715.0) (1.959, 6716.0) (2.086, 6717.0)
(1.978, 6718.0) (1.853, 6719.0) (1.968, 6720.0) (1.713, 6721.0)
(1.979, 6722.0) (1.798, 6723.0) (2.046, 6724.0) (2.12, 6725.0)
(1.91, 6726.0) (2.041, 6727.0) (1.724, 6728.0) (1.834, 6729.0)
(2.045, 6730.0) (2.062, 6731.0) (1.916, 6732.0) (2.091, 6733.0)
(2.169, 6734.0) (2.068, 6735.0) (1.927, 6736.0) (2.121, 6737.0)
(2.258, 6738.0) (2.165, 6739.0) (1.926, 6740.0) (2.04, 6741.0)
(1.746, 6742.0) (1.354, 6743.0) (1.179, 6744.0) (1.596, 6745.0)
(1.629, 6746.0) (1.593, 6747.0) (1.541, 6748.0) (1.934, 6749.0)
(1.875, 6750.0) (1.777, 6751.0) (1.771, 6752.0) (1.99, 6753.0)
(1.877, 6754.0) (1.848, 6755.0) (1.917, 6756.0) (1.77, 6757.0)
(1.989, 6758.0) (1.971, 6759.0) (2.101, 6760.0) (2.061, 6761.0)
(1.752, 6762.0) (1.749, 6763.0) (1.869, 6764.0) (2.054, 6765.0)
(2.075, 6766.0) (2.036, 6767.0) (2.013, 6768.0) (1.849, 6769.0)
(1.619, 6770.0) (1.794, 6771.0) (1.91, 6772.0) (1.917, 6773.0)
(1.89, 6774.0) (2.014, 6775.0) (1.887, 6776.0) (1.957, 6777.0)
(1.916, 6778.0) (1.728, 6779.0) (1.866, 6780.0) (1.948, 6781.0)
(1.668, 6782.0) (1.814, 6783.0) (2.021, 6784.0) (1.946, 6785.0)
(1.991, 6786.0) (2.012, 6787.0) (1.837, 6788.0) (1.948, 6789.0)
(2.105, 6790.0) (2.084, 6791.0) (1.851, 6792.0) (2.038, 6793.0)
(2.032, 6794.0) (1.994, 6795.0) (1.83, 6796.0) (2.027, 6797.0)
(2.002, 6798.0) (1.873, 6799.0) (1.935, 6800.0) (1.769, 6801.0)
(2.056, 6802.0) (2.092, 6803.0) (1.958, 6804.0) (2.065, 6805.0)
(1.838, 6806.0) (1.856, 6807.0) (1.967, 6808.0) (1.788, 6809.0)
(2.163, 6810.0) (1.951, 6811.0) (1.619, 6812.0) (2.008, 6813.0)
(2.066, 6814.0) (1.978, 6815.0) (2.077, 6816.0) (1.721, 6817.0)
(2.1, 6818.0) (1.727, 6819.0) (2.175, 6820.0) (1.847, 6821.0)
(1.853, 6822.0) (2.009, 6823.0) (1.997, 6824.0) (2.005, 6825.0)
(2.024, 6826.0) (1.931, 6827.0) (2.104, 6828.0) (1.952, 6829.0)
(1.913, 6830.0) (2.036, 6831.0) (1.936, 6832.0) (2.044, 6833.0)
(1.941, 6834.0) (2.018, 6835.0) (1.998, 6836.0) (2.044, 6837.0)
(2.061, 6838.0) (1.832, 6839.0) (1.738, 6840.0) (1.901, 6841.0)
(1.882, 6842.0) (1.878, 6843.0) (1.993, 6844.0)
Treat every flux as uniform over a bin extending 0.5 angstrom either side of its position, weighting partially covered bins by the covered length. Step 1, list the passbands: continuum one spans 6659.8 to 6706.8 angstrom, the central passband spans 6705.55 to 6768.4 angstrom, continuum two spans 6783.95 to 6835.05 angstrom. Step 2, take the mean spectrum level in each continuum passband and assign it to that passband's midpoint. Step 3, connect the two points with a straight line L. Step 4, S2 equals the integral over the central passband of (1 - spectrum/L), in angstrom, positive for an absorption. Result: 2.9 angstrom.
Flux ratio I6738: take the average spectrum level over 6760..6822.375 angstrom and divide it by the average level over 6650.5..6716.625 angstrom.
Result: 0.98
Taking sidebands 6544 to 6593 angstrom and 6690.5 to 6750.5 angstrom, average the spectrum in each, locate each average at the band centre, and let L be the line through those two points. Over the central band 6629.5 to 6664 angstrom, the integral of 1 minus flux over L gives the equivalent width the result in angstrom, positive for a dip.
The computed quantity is -0.3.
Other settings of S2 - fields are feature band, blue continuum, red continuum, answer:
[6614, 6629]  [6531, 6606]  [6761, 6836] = -0.7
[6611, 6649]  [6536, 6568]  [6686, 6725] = -1.3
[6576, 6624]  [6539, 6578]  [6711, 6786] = -1.5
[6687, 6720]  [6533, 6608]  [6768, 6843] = 0.2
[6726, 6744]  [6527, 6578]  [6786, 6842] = 0.3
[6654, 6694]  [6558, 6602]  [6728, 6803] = -0.3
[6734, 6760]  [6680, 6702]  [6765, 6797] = 1.6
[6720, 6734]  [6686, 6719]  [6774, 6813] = 0.1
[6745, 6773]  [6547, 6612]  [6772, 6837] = 1.5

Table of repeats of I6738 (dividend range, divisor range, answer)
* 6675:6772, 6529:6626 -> 0.95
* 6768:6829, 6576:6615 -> 0.95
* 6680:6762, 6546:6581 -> 0.96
